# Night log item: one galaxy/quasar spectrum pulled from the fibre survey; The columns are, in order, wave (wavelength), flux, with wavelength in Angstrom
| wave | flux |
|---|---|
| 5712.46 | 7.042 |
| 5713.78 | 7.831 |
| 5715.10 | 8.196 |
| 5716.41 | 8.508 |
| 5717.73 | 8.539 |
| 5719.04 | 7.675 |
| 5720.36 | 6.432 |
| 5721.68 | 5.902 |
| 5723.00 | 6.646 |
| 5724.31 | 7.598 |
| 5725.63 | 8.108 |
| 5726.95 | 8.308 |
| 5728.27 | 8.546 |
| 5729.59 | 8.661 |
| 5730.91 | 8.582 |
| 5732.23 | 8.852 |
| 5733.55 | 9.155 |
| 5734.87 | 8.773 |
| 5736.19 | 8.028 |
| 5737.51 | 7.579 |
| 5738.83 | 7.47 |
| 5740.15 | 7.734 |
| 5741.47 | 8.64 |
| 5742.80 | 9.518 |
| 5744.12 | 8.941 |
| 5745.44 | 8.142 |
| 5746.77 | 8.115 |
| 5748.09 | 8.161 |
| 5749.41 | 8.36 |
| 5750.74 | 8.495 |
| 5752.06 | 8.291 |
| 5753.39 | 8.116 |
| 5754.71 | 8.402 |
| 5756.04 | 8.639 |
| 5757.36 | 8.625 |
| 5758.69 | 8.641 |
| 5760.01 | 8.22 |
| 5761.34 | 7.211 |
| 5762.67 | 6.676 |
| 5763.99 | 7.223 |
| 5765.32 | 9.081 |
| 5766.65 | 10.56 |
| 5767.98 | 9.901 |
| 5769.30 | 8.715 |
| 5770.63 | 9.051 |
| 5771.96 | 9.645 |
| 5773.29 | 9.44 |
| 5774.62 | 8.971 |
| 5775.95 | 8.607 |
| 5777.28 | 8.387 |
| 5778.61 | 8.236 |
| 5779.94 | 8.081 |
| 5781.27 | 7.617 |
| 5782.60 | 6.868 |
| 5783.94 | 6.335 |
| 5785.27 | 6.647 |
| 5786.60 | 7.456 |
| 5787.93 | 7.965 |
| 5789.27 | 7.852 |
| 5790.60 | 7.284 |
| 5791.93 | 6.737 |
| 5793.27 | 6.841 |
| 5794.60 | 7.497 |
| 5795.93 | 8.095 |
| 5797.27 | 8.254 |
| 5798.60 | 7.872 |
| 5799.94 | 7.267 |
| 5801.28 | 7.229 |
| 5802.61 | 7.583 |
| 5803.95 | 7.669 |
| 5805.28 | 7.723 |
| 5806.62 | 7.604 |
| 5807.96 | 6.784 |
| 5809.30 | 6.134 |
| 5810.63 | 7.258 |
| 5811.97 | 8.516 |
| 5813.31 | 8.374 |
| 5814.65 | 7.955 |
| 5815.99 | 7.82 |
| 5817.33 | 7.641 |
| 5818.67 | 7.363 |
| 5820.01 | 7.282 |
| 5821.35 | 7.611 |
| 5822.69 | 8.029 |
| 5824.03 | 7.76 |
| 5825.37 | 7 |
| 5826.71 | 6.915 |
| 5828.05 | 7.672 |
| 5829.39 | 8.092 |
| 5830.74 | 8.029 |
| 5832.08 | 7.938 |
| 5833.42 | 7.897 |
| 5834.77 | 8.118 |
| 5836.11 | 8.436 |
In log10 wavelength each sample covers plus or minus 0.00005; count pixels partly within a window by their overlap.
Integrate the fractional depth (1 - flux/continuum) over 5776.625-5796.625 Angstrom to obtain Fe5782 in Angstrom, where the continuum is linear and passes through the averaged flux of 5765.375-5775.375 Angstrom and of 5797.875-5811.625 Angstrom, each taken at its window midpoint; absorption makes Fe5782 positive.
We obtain 2.3 Angstrom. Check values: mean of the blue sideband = 9.44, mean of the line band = 7.46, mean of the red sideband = 7.35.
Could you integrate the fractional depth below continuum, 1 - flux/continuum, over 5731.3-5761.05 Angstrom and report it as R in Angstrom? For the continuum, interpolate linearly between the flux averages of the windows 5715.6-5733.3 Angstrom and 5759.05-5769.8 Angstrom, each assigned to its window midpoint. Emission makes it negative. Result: -0.7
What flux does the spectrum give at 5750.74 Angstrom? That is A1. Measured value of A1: 8.495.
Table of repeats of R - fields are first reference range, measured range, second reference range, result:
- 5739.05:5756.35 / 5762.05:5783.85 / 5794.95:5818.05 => -1.2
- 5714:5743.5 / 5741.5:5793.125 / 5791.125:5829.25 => -2.8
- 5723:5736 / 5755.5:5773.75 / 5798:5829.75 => -1.5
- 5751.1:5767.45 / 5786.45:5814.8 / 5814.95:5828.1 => 0.9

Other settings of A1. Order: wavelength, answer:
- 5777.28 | 8.387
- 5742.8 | 9.518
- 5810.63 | 7.258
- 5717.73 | 8.539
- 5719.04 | 7.675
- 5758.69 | 8.641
